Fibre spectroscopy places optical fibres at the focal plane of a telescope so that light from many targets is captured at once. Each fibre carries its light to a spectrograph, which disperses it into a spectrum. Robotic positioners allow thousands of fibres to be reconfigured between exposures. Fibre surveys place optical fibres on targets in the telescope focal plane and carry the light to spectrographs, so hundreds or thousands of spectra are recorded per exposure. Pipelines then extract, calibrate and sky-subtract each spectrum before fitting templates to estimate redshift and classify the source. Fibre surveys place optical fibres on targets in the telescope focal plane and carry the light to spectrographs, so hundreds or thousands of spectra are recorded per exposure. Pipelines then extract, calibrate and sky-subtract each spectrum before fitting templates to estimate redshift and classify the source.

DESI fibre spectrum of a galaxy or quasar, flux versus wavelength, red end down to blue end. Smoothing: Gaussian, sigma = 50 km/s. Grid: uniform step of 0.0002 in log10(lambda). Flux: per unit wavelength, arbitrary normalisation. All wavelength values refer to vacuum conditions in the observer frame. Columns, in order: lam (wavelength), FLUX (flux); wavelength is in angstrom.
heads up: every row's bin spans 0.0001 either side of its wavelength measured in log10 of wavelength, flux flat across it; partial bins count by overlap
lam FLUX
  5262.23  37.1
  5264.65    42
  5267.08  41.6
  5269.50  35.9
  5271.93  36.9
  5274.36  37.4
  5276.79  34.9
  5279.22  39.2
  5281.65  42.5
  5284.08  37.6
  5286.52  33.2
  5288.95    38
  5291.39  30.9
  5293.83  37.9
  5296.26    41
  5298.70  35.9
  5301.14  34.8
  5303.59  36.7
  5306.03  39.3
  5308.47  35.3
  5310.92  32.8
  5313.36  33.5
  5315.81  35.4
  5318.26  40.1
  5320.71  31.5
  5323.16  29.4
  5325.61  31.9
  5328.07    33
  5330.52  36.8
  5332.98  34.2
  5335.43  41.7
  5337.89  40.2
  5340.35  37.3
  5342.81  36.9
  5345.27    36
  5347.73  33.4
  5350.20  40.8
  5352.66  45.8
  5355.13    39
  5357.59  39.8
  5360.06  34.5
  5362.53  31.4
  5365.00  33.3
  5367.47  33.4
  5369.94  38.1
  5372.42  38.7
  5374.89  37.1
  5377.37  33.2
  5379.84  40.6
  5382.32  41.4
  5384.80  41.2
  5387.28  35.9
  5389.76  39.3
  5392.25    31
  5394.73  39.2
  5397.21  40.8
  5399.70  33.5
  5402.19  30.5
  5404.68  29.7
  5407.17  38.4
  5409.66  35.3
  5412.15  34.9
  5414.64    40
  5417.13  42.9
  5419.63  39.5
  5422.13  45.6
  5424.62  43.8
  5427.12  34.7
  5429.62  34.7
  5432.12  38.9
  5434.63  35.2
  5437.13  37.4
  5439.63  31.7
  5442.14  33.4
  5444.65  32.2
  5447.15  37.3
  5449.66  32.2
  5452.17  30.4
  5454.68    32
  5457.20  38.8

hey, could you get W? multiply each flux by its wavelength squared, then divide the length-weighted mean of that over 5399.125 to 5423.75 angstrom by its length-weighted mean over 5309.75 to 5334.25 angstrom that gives 1.14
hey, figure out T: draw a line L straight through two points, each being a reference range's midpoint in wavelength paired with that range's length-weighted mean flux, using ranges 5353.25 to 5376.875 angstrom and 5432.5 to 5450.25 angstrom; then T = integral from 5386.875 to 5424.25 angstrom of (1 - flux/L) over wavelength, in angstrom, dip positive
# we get -2.1 angstrom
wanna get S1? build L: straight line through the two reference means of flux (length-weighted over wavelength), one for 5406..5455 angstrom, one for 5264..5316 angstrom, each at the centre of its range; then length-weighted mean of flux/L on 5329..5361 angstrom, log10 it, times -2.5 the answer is -0.04 mag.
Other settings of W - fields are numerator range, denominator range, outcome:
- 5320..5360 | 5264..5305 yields 1.00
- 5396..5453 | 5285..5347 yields 1.06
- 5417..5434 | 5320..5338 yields 1.19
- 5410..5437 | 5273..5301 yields 1.10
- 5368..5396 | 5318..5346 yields 1.08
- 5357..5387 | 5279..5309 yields 1.02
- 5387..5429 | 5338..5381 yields 1.03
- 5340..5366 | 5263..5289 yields 1.00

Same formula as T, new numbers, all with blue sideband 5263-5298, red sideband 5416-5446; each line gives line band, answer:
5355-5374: 0.9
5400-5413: 1.3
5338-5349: 0.4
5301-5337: 2.4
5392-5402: 0.4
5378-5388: -0.5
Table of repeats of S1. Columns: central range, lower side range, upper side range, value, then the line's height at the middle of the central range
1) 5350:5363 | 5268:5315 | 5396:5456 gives -0.07 mag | 36.3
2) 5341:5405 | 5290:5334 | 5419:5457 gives -0.04 mag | 35.5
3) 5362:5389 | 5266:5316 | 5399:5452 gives -0.02 mag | 36.4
